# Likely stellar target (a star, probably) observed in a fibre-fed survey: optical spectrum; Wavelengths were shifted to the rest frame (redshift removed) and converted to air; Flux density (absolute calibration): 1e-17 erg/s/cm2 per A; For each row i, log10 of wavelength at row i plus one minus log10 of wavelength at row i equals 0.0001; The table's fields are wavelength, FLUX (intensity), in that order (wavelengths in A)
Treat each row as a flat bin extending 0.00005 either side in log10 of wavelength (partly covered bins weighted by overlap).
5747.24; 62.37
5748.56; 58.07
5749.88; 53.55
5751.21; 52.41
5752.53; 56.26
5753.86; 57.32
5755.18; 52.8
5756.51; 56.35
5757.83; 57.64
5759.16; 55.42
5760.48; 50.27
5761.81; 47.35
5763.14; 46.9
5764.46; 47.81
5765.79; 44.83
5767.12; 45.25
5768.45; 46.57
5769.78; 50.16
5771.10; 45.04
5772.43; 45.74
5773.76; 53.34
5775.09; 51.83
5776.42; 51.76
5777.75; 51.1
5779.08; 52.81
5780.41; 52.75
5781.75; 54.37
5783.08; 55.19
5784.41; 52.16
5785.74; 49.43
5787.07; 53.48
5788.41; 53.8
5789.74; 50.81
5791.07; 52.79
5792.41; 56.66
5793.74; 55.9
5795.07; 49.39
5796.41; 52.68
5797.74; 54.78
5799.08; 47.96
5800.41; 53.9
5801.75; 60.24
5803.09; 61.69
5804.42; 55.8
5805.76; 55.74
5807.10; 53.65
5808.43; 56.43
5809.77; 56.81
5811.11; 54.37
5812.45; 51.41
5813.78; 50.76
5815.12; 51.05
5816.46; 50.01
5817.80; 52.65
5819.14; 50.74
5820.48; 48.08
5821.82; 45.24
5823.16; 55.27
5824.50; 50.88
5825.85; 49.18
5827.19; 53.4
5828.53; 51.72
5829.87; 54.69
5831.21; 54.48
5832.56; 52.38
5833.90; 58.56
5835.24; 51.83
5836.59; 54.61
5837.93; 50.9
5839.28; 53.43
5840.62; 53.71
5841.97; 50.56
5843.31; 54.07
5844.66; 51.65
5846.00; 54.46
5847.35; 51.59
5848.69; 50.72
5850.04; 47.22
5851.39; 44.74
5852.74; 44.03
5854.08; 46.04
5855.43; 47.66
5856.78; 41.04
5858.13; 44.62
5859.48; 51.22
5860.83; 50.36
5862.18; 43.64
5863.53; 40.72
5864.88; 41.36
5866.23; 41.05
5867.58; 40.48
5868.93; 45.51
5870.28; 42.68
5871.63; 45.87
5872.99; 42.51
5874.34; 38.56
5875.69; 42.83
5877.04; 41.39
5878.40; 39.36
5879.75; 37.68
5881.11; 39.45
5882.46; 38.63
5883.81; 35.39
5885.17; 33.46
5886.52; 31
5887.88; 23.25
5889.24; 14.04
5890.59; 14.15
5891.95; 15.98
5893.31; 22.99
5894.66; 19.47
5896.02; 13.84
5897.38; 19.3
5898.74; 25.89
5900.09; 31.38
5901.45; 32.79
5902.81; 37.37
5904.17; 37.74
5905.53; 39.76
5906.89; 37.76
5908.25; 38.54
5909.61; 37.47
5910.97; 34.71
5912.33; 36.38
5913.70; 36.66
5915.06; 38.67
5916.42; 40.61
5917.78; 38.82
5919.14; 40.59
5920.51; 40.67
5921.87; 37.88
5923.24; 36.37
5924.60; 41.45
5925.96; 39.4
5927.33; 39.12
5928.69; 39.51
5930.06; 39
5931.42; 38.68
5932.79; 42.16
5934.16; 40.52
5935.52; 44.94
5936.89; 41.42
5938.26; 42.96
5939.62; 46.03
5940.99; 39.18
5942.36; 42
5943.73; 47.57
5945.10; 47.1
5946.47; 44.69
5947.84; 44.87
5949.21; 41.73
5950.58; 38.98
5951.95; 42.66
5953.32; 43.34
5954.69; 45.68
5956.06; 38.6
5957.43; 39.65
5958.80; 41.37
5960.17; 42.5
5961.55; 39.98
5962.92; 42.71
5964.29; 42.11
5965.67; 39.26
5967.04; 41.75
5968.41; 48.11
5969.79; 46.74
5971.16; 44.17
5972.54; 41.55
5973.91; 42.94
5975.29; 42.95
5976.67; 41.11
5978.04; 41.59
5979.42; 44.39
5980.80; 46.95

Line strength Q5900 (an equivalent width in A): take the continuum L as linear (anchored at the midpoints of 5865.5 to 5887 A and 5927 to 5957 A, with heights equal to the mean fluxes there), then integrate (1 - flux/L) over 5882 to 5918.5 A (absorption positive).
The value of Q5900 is 9.16 A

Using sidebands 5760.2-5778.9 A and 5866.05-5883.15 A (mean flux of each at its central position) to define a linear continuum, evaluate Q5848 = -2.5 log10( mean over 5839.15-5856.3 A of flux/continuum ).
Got -0.156 mag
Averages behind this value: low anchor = 48.5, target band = 49.8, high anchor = 41.2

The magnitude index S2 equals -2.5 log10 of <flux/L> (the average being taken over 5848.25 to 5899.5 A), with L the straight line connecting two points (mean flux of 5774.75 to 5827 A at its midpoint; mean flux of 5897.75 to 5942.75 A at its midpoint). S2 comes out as 0.21 mag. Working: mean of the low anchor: 52.9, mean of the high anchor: 38.5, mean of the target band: 36.7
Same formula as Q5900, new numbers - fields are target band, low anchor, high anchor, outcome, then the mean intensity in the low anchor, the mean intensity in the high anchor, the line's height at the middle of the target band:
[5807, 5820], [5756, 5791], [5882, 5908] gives -2.8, 50.9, 27.7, 43.2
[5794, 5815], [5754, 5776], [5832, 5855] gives -1.5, 50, 51.2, 50.6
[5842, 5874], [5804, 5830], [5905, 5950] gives 1.2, 52.3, 40.5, 47.9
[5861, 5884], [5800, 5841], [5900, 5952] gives 2.7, 53.3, 40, 46.8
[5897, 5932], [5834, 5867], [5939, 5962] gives 6.1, 48.5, 42.7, 44.8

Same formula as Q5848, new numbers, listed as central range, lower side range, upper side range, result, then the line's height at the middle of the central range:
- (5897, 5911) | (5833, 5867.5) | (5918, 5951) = 0.28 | 44.1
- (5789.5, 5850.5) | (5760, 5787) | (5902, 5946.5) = -0.13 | 46.8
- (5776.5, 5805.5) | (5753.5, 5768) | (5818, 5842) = -0.05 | 51.5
